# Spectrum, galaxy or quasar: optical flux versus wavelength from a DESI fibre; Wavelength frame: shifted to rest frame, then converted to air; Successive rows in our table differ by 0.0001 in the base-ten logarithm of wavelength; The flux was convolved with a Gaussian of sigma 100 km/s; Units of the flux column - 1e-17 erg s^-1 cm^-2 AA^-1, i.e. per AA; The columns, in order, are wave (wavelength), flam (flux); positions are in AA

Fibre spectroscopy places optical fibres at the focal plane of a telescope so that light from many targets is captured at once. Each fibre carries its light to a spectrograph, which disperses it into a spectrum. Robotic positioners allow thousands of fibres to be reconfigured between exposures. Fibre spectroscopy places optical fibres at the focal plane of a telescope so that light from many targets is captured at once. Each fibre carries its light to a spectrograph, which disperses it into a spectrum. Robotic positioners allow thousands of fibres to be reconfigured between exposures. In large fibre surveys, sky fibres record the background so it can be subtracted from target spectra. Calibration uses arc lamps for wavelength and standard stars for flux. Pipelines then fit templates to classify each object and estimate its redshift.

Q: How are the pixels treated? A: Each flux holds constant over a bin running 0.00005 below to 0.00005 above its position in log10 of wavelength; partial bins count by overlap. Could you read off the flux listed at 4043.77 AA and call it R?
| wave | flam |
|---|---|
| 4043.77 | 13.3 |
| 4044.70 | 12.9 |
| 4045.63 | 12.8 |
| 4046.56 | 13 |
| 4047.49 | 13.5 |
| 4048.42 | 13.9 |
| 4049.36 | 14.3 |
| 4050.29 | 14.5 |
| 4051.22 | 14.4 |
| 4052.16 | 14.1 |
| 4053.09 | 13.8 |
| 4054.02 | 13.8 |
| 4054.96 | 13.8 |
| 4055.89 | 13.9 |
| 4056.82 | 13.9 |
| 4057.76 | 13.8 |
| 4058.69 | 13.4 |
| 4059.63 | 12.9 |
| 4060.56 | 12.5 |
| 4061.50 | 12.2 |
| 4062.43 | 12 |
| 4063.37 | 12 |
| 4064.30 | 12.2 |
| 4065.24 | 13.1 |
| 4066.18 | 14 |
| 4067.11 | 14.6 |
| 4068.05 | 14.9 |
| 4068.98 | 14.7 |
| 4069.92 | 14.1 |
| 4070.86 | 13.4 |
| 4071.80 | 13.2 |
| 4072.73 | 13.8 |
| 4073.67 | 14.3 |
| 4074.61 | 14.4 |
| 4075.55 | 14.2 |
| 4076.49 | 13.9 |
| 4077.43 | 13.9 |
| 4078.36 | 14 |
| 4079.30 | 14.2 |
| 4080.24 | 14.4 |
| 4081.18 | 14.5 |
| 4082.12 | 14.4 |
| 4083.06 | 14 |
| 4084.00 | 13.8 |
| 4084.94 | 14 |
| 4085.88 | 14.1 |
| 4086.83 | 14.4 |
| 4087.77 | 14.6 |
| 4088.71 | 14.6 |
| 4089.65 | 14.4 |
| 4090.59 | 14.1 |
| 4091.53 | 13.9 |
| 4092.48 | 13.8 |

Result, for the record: 13.3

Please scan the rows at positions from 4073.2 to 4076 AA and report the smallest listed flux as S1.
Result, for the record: 14.2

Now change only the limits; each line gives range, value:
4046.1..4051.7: 13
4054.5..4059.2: 13.4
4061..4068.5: 12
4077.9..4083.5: 14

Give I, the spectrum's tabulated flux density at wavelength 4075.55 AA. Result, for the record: 14.2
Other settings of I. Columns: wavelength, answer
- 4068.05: 14.9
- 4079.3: 14.2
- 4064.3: 12.2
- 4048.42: 13.9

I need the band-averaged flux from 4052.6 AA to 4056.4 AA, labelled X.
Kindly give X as 13.9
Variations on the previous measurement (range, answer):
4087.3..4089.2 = 14.6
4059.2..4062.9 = 12.4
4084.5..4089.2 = 14.3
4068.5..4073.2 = 13.9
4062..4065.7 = 12.3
